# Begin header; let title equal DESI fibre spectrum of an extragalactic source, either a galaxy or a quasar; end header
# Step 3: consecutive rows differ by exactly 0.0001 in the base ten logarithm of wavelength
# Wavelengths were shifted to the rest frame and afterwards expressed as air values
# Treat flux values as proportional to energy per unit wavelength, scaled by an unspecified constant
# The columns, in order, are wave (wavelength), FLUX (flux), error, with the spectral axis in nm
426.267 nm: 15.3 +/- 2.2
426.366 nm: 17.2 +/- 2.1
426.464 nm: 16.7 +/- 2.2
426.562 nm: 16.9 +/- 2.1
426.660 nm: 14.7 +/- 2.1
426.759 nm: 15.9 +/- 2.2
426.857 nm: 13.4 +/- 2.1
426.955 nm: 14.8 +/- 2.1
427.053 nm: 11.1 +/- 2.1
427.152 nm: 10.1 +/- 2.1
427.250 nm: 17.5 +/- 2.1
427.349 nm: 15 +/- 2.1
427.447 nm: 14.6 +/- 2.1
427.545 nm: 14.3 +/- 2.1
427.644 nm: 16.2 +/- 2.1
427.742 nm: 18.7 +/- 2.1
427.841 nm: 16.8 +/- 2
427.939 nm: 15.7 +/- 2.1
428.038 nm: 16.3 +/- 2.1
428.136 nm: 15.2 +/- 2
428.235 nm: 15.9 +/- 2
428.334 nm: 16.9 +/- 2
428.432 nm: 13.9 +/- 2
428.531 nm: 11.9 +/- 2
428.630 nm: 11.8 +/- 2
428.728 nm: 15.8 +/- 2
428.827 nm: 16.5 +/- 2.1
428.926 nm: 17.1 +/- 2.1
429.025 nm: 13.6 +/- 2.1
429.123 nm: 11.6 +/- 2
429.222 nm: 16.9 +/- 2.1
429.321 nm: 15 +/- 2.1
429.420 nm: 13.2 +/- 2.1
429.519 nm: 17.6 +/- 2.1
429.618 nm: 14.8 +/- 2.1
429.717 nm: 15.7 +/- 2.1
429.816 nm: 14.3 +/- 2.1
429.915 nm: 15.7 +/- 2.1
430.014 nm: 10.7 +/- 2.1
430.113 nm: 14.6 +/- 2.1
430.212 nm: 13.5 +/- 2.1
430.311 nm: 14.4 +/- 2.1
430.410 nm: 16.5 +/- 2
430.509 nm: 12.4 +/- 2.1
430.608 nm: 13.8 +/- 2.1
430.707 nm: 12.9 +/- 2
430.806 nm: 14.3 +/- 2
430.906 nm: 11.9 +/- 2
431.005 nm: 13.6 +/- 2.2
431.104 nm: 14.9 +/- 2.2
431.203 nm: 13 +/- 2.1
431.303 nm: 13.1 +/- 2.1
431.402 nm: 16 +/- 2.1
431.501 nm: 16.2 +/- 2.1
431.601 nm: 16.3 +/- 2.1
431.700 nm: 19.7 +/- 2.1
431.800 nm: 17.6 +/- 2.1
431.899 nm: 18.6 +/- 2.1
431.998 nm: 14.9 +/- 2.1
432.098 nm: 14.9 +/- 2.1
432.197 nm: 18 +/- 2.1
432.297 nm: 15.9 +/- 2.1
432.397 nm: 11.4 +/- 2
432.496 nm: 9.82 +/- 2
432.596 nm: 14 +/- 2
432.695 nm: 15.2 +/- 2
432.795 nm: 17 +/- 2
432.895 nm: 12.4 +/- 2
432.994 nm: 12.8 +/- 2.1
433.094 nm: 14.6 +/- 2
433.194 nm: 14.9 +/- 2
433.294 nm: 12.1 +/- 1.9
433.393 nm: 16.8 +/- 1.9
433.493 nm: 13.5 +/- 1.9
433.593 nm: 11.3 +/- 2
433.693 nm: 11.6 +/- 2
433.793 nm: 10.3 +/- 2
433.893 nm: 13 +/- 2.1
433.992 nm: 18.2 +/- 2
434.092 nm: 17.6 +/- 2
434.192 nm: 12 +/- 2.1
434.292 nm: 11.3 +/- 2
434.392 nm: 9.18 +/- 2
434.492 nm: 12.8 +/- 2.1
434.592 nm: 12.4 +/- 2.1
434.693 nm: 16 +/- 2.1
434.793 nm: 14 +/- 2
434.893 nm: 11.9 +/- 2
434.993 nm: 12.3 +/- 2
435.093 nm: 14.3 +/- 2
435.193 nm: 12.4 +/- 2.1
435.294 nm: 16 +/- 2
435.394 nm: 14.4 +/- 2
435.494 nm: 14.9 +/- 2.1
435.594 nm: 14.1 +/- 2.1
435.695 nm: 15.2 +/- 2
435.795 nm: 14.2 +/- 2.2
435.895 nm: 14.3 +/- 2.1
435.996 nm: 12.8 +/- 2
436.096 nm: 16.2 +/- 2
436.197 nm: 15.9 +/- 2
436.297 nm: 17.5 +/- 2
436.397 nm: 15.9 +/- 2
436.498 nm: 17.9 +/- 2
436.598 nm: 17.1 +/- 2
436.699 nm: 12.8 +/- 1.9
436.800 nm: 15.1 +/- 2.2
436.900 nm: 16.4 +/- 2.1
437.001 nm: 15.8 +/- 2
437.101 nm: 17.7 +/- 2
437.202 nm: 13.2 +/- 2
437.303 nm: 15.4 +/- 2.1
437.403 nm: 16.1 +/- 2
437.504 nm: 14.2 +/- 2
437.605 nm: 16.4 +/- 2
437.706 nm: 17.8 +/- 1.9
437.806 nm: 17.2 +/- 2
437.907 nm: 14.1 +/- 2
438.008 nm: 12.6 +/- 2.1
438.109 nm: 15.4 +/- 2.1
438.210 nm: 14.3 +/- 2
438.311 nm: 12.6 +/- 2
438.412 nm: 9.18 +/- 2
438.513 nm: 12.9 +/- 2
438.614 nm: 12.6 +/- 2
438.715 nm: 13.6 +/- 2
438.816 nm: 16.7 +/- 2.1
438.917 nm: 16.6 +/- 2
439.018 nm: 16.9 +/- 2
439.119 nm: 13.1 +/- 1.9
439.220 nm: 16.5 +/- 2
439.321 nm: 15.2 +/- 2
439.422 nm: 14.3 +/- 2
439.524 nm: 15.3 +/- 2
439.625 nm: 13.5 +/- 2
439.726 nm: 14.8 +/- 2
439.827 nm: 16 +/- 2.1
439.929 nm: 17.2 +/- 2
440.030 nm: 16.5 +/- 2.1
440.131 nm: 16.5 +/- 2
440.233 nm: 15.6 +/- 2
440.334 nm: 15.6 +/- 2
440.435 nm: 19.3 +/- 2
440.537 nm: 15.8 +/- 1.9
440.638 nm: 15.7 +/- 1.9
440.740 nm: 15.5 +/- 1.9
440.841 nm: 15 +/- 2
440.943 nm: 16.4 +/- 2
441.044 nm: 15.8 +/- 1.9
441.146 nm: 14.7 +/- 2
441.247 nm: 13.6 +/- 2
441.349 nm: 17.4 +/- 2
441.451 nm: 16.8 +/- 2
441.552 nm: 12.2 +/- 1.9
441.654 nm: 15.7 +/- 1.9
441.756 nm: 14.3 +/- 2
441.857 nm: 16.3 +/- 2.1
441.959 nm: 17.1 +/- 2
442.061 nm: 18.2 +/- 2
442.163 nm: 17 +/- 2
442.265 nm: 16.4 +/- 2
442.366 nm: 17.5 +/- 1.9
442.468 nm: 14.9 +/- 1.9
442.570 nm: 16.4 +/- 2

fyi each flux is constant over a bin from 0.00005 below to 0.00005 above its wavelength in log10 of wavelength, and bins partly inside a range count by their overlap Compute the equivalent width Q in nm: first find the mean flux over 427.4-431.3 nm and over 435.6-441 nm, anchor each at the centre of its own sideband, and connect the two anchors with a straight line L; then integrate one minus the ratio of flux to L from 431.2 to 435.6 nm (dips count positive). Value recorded 0.22 nm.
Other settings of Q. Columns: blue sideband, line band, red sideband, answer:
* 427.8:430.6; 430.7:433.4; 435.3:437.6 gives 0.05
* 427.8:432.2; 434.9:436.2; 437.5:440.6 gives 0.07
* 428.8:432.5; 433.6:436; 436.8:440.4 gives 0.23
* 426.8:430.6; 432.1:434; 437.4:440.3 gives 0.14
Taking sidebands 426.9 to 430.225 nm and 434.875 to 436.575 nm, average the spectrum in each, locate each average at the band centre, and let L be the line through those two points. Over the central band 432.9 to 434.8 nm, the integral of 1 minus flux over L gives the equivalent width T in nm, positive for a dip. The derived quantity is 0.188 nm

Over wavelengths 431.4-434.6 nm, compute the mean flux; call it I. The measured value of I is 14.3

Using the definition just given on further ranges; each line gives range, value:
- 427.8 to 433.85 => 14.5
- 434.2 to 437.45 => 14.5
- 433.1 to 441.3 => 14.7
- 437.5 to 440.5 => 15.1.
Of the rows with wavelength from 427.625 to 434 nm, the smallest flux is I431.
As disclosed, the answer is 9.82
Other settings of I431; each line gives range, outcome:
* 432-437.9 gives 9.18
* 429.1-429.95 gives 11.6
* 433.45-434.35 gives 10.3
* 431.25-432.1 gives 13.1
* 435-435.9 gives 12.4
